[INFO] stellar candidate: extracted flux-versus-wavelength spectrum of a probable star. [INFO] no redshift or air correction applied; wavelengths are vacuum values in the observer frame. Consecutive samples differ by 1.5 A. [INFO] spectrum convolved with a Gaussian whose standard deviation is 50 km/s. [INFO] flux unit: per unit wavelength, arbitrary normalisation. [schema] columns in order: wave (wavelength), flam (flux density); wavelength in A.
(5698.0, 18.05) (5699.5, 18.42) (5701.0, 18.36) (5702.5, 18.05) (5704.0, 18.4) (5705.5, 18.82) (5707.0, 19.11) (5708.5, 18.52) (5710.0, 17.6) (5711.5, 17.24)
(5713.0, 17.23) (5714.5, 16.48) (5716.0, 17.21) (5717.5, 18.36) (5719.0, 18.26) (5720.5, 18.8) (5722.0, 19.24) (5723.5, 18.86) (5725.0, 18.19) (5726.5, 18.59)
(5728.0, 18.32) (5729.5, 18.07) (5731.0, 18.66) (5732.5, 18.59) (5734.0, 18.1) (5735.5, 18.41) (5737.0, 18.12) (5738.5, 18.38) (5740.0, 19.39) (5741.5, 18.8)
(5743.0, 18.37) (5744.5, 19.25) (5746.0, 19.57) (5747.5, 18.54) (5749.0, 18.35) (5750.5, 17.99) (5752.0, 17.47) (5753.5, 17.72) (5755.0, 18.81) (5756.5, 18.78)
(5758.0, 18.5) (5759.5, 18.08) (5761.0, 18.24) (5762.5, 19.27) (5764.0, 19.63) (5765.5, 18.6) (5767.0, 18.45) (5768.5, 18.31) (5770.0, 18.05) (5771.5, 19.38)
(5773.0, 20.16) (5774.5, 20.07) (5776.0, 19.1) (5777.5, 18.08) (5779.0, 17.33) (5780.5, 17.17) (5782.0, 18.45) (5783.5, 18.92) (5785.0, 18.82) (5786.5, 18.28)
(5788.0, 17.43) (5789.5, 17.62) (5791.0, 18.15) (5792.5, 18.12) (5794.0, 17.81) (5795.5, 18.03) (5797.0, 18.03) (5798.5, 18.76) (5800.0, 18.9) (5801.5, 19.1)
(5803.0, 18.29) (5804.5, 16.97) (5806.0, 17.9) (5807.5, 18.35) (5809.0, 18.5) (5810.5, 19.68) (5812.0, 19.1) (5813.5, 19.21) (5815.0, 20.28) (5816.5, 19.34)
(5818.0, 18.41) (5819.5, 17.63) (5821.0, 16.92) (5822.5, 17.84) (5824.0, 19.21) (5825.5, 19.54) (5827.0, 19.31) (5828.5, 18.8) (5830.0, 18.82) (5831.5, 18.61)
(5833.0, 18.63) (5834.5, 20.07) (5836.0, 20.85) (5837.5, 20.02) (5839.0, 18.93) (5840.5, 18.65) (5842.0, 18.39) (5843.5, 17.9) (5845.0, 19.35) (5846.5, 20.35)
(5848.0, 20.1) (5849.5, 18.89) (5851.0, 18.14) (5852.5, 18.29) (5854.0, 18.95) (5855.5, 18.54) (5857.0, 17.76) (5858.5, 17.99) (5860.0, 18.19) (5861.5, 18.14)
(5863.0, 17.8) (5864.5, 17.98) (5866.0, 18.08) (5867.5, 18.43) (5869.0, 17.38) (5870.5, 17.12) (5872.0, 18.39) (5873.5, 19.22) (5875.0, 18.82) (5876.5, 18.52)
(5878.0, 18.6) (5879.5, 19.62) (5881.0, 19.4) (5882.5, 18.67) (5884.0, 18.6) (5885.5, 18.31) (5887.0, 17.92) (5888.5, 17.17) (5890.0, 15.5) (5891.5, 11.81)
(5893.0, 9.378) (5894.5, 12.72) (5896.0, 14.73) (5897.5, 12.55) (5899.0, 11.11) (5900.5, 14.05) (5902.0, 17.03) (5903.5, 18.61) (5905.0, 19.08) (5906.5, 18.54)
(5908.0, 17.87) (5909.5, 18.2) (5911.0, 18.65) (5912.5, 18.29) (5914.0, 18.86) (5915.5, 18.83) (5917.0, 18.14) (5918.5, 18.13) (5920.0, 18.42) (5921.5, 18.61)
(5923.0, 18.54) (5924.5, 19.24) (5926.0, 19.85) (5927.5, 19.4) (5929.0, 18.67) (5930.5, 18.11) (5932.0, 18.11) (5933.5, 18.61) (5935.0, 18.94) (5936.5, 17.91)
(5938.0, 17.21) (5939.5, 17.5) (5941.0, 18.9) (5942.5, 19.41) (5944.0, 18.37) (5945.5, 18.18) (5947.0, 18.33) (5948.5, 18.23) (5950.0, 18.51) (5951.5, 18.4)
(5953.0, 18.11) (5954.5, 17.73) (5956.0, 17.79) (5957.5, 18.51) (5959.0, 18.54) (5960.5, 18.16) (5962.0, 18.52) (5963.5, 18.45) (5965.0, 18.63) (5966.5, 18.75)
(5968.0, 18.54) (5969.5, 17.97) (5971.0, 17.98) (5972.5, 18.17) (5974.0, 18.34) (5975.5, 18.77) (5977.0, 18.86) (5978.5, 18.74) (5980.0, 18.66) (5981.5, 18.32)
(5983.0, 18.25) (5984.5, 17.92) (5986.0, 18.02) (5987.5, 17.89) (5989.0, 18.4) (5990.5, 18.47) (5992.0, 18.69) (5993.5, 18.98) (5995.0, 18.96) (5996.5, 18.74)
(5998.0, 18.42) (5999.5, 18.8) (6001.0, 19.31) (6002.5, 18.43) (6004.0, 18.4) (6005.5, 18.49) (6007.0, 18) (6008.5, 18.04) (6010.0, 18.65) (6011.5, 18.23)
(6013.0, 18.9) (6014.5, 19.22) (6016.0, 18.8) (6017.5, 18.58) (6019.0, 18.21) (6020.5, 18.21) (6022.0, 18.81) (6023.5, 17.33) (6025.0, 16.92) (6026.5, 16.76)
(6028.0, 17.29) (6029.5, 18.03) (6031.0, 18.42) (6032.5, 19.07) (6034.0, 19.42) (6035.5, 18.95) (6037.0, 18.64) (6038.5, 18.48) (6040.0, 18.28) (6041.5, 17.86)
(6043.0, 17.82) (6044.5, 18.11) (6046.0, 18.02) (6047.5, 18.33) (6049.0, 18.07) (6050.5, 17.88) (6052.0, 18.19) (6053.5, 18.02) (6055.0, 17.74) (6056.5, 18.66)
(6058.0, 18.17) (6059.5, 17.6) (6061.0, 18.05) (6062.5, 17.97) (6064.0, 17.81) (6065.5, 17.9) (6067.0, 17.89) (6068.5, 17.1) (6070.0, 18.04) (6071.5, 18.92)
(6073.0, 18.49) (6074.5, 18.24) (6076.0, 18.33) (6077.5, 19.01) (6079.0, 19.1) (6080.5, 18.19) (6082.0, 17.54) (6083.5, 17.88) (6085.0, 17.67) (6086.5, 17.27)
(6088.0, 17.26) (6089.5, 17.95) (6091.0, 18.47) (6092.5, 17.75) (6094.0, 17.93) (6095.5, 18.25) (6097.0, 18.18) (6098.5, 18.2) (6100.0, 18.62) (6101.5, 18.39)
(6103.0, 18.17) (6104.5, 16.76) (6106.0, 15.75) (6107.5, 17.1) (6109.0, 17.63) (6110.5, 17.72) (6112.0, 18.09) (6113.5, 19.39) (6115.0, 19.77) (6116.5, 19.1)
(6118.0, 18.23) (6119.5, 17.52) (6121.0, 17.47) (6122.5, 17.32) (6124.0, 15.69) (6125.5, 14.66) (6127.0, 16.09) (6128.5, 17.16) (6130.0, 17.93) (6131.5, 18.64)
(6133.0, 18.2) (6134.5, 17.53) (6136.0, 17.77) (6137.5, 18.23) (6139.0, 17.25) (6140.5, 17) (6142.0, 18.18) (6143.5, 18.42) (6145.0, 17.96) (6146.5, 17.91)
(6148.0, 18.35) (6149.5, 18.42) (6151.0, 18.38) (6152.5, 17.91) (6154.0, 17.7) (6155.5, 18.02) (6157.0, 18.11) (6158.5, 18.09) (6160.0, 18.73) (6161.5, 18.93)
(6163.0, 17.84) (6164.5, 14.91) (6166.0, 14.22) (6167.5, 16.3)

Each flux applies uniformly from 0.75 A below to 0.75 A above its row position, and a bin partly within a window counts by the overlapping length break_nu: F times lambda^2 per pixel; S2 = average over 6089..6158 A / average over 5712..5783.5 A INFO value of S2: 1.09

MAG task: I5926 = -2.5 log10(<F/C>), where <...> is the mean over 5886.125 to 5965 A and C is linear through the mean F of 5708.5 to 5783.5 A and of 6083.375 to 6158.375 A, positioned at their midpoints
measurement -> 0.04 mag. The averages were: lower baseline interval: 18.4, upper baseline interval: 17.8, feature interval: 17.5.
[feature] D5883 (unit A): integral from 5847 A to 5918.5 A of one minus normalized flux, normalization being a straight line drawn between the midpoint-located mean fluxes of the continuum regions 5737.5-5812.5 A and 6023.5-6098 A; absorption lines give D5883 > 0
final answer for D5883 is 3.5 A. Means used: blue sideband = 18.5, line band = 17.4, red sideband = 18.1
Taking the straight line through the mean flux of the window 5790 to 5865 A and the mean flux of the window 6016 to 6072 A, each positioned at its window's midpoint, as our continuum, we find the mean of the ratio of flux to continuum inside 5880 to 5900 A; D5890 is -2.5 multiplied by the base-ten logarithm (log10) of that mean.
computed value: 0.209 mag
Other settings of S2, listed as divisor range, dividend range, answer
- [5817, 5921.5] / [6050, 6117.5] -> 1.08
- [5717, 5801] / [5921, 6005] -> 1.07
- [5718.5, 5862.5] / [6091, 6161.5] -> 1.07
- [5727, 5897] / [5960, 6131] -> 1.07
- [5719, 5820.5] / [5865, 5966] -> 1.01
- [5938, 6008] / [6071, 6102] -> 1.02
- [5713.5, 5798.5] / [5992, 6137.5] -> 1.09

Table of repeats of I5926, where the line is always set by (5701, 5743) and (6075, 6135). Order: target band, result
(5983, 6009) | -0.031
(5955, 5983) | -0.026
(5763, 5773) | -0.037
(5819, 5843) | -0.043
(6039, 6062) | -0.011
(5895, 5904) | 0.237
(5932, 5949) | -0.018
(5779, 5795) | 0.010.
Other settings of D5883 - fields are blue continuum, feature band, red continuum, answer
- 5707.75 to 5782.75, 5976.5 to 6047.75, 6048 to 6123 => -1.1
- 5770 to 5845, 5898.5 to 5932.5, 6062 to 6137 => 0.5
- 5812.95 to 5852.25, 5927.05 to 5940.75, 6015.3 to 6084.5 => 0.2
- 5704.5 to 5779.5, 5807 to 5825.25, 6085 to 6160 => -0.4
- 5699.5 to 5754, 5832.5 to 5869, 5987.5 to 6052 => -0.8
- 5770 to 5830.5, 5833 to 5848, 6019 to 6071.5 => -0.8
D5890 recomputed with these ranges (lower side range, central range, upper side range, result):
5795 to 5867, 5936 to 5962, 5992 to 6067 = 0.01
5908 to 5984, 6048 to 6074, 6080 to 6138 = -0.01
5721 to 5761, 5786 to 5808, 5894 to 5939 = 0.01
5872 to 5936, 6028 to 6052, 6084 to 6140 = -0.04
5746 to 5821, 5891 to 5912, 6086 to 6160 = 0.19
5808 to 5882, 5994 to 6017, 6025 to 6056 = -0.02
